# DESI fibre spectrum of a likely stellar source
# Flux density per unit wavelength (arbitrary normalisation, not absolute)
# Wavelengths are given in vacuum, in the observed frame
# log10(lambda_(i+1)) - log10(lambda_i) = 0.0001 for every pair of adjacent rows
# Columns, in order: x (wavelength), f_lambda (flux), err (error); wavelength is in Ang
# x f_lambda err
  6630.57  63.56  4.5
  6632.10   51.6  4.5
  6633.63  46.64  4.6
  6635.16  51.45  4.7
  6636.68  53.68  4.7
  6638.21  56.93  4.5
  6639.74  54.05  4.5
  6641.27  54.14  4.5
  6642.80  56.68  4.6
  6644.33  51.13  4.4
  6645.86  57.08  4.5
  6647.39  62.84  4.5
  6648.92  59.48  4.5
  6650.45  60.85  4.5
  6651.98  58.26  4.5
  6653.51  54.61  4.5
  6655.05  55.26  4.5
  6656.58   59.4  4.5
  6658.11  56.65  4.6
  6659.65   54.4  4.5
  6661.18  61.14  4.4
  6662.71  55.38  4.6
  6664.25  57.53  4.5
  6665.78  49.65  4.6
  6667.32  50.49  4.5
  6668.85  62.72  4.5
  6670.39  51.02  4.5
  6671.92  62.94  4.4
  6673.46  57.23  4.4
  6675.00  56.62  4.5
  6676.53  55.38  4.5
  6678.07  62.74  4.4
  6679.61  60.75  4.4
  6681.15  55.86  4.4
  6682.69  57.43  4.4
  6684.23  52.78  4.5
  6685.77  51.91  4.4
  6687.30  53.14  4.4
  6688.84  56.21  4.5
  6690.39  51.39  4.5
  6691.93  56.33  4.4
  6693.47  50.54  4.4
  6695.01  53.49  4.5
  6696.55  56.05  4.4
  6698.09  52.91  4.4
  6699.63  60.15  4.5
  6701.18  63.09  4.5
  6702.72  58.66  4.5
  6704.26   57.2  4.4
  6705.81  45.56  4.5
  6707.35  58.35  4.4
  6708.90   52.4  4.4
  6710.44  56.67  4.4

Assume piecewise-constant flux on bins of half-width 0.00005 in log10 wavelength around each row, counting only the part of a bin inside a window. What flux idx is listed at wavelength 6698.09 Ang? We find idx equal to 52.91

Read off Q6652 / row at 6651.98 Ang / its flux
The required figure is 58.26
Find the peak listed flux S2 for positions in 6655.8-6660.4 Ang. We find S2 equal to 59.4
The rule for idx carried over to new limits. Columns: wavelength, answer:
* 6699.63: 60.15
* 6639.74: 54.05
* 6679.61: 60.75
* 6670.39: 51.02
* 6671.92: 62.94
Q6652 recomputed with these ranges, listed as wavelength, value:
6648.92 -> 59.48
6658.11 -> 56.65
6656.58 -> 59.4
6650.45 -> 60.85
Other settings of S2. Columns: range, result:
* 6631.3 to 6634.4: 51.6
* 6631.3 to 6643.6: 56.93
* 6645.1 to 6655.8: 62.84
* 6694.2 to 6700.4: 60.15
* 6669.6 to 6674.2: 62.94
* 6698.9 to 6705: 63.09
